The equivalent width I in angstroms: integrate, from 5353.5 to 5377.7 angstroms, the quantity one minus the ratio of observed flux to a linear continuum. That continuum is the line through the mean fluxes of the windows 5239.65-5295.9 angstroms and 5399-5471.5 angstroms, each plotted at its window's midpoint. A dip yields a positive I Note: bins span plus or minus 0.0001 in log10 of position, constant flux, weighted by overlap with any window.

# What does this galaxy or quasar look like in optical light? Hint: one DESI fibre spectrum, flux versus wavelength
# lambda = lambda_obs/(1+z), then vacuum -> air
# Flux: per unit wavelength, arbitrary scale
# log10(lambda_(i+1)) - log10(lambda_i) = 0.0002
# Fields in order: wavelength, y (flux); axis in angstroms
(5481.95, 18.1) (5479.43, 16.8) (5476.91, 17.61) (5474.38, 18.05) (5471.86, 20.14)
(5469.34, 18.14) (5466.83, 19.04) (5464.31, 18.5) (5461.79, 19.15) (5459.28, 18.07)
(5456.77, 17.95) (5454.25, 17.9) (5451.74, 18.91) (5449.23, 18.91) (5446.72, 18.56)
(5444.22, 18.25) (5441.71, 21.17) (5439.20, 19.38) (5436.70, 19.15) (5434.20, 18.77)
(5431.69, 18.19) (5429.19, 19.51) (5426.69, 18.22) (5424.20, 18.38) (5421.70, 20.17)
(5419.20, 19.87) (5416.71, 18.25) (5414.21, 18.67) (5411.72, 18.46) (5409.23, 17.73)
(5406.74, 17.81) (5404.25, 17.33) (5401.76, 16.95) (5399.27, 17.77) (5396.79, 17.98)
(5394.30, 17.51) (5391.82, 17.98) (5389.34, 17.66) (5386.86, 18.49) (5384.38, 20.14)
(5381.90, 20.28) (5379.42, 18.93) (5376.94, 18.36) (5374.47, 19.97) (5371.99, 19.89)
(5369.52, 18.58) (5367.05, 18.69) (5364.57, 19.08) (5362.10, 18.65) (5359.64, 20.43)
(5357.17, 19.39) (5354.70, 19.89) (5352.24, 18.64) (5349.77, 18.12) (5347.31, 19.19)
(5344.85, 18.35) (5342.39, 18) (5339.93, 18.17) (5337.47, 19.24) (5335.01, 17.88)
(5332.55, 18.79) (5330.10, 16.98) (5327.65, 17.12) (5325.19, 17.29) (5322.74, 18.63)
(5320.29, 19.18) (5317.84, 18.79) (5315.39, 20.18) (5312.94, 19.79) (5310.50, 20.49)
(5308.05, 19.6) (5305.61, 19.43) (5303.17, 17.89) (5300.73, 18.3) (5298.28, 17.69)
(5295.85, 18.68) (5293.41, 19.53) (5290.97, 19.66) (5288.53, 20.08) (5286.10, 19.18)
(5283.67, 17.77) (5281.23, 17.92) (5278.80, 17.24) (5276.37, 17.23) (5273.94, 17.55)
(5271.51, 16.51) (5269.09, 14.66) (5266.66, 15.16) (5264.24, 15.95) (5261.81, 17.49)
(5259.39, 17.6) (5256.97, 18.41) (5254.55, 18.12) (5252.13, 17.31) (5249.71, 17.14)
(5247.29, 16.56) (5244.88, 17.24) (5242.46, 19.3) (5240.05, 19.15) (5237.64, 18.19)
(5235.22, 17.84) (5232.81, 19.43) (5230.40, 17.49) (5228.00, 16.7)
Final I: -1.4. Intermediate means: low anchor 17.7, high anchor 18.6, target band 19.3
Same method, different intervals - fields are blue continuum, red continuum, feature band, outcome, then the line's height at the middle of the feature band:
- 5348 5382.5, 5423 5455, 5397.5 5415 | 1.1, 19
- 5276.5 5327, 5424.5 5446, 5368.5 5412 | 1.2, 19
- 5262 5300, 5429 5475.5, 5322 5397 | -2.0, 18.2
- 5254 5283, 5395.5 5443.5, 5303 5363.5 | -3.9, 17.7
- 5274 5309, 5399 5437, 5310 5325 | -0.6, 18.5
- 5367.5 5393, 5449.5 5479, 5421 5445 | -0.6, 18.7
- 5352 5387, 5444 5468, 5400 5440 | 0.7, 18.9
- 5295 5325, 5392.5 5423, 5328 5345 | 0.6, 18.8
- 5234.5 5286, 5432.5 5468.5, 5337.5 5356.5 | -0.7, 18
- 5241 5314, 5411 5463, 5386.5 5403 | 0.8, 18.6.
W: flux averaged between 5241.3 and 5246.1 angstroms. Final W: 18.3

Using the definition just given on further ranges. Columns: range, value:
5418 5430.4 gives 19.2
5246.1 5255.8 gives 17.3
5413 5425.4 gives 19.1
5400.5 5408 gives 17.4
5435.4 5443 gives 19.9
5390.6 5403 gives 17.6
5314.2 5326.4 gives 18.8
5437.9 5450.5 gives 19.3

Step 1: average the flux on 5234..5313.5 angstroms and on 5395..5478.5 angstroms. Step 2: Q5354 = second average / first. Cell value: 1.03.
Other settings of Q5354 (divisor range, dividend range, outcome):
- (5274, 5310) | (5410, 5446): 1.02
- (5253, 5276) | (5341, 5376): 1.13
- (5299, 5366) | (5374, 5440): 0.99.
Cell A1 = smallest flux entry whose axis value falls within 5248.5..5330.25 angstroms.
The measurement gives 14.66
